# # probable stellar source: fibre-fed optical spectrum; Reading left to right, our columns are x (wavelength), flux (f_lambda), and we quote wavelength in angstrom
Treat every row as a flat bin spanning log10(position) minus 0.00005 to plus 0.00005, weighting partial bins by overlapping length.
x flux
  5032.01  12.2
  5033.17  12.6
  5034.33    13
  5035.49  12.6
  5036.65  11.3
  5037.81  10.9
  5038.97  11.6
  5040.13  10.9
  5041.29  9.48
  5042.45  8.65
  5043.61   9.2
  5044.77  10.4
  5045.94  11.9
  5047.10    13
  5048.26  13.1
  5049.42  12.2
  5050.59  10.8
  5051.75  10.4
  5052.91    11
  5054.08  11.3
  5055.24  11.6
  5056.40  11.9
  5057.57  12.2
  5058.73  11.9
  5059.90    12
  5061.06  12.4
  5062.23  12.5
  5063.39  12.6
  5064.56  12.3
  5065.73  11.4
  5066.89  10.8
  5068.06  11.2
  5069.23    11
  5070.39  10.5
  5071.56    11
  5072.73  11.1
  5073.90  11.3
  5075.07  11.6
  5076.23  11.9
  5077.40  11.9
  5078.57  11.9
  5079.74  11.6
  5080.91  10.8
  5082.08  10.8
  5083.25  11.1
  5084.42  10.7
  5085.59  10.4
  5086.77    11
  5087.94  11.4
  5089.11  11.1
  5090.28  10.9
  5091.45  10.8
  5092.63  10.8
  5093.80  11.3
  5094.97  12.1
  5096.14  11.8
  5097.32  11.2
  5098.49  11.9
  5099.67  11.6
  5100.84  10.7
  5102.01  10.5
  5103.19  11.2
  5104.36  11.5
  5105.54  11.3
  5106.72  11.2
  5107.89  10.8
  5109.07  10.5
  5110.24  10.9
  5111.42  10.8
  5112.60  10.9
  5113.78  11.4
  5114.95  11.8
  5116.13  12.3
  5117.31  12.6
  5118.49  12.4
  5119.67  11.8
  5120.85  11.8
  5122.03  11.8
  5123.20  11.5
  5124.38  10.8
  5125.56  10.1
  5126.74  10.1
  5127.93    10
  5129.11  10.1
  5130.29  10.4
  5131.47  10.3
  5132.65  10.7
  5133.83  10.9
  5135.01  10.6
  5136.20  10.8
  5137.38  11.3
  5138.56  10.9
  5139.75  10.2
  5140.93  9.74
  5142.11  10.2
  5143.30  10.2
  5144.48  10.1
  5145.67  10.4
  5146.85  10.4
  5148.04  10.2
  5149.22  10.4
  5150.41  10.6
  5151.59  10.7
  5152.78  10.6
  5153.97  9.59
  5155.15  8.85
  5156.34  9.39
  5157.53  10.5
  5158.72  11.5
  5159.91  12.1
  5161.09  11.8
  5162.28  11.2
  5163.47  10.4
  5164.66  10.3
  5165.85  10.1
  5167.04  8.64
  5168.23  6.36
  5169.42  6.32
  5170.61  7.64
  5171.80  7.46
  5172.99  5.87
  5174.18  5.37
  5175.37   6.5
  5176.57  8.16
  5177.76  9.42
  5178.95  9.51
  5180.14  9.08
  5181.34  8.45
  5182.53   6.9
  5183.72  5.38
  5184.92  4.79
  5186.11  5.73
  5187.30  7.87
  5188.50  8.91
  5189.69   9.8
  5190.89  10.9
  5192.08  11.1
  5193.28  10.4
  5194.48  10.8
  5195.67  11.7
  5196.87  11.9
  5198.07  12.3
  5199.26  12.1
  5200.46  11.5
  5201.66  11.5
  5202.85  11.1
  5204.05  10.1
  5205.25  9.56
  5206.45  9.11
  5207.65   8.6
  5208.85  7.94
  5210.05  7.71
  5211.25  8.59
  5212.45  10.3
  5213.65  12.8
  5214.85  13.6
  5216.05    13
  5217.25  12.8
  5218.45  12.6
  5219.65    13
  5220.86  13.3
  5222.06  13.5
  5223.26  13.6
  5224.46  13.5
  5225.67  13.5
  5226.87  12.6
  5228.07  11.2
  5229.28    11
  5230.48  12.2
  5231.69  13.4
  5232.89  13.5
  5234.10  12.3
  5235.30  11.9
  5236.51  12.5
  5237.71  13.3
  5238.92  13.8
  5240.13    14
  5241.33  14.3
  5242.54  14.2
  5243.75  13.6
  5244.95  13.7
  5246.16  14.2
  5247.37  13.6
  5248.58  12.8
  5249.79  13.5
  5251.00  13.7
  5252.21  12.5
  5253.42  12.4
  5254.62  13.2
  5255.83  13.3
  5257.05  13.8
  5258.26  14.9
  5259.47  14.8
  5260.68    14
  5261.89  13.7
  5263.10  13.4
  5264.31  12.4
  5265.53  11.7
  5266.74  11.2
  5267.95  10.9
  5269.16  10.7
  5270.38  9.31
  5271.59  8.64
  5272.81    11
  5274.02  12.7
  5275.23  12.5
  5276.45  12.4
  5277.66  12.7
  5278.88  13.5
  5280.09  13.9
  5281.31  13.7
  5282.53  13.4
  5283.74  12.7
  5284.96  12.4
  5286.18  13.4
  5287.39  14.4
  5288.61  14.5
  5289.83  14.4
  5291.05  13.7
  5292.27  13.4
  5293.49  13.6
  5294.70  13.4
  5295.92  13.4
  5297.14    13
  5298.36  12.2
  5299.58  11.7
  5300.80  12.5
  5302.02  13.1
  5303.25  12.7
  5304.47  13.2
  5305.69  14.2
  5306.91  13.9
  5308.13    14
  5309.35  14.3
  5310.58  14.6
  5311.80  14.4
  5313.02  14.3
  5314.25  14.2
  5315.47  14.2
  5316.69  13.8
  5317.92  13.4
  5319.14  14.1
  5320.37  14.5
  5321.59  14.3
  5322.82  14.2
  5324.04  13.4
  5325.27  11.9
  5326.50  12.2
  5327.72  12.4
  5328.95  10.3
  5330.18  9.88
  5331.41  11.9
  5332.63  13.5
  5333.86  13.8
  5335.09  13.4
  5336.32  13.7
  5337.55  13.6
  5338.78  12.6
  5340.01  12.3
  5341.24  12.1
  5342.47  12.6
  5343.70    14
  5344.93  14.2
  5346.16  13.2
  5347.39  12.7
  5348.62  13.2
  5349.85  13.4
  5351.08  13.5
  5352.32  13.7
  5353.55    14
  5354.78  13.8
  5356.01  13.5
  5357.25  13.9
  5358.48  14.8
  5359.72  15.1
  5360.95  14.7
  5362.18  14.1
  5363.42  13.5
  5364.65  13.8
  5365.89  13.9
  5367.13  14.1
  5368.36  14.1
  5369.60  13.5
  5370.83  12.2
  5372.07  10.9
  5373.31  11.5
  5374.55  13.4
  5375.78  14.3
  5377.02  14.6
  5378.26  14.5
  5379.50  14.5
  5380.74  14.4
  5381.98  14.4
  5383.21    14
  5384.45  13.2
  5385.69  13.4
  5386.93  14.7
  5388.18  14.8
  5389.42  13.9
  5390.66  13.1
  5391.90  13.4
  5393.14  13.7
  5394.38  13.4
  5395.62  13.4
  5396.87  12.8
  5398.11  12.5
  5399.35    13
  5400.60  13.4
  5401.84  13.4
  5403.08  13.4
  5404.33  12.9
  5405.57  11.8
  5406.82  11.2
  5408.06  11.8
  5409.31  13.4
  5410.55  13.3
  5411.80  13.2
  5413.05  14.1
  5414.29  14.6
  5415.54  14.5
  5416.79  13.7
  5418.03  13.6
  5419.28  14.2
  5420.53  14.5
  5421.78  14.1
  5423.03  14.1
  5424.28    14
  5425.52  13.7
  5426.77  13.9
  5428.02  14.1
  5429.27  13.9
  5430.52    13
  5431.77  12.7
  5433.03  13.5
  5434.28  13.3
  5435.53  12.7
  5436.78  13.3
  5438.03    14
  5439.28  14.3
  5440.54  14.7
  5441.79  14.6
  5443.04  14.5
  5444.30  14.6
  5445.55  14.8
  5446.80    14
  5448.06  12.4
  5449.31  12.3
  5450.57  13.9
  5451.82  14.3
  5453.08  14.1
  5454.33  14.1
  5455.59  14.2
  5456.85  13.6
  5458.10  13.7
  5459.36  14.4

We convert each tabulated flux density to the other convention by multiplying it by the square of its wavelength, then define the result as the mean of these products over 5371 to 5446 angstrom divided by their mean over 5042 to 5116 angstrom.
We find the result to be 1.4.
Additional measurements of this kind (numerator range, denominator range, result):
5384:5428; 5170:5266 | 1.28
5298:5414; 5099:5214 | 1.44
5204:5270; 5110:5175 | 1.26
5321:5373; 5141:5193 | 1.56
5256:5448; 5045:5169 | 1.33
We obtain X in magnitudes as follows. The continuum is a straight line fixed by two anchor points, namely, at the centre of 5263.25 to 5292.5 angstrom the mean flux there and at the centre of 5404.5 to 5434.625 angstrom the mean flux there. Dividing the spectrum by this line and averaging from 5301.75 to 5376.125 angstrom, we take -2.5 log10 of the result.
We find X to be -0.04 mag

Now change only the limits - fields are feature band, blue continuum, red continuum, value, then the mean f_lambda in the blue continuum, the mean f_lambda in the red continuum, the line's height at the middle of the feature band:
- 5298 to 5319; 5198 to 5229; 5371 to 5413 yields -0.09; 11.5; 13.3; 12.5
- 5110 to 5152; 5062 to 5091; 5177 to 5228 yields 0.01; 11.3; 10.5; 11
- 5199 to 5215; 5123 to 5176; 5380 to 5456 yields 0.05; 9.81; 13.6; 10.6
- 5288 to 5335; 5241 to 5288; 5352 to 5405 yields -0.01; 12.9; 13.7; 13.2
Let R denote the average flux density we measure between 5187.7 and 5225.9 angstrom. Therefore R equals 11.2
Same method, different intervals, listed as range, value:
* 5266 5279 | 11.3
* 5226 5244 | 12.9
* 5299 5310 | 13.3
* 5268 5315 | 13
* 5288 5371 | 13.4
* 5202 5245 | 12.1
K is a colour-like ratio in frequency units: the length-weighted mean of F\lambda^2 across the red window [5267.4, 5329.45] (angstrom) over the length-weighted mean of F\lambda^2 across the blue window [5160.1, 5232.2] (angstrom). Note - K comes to 1.34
